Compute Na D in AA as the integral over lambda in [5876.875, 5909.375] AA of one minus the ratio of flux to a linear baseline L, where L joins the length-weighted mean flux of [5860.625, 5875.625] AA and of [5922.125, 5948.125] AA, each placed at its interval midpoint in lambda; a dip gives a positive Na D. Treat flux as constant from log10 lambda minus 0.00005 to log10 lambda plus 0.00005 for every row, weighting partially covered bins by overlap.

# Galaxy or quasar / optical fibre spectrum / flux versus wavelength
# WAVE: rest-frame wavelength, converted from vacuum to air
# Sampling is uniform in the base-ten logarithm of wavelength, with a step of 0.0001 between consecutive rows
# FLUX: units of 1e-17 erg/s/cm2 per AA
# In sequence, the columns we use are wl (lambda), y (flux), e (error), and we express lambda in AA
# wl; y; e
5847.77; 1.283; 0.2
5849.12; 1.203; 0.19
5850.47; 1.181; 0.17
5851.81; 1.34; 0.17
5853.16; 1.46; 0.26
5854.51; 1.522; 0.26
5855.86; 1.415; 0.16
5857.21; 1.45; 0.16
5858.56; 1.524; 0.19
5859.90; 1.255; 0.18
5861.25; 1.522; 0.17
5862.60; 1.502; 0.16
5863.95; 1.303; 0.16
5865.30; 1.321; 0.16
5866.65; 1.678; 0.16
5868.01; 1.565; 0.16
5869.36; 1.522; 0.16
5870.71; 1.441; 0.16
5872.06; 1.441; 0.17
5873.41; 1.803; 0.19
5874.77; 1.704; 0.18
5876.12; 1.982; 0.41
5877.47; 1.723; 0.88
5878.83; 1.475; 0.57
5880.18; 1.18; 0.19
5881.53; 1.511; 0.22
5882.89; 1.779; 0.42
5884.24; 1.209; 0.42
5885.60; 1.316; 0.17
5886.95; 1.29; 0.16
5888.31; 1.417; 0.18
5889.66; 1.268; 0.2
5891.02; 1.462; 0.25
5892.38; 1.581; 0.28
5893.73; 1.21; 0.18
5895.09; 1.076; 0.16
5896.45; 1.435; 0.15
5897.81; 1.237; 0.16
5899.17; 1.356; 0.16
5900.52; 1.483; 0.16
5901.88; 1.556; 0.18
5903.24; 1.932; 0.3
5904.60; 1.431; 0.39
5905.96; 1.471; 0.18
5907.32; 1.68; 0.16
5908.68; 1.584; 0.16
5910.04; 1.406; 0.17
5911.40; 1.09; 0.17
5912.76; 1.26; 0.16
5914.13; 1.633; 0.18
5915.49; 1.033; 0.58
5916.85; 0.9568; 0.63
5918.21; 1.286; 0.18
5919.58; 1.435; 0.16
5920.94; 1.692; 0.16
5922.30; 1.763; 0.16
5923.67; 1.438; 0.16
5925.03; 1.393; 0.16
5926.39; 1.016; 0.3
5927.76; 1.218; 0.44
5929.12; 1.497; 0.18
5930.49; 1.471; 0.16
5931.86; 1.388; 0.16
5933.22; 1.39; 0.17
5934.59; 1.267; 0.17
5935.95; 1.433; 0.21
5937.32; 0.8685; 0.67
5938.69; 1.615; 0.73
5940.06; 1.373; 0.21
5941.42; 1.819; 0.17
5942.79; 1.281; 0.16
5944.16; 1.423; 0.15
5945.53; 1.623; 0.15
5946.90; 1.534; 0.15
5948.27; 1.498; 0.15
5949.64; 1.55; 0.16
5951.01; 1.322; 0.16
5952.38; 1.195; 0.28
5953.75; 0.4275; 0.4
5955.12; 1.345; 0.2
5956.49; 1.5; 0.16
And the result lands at 0.9 AA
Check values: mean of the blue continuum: 1.53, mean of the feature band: 1.44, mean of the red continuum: 1.41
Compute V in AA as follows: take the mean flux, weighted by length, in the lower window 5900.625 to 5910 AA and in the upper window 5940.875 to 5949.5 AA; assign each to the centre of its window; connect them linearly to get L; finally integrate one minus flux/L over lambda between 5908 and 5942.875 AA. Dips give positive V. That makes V 4.1 AA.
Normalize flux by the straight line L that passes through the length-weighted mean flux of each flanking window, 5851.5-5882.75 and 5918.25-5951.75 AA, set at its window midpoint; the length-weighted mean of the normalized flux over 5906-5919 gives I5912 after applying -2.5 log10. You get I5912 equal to 0.10 mag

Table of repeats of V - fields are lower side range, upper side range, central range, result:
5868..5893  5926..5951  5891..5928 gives 1.5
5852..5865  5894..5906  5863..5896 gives -0.8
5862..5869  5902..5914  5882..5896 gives 1.1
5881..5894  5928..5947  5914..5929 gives 0.7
